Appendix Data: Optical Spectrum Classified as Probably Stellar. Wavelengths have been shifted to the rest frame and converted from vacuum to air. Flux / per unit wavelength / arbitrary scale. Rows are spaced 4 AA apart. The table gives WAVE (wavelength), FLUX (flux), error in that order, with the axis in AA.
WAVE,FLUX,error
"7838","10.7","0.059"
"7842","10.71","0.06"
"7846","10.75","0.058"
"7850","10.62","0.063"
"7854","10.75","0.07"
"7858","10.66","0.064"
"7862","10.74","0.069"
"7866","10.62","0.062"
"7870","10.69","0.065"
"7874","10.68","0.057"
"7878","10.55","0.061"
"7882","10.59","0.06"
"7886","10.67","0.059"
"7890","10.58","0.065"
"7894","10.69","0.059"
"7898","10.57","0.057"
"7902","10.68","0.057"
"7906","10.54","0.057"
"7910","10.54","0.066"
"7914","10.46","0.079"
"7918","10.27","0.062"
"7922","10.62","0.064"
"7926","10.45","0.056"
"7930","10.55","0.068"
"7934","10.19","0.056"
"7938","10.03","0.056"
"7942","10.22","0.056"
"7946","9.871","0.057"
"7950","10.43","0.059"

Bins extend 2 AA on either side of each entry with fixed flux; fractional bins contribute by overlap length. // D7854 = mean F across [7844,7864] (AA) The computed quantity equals 10.7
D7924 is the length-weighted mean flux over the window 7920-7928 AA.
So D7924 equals 10.5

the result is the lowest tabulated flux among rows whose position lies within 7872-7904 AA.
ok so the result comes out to 10.55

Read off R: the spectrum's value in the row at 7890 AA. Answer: 10.58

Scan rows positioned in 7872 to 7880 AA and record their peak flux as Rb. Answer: 10.68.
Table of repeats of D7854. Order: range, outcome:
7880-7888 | 10.6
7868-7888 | 10.6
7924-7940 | 10.3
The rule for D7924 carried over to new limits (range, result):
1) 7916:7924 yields 10.4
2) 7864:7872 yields 10.7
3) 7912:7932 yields 10.5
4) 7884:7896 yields 10.6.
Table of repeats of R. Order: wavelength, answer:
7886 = 10.67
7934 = 10.19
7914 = 10.46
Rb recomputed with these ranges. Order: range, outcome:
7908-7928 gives 10.62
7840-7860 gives 10.75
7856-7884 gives 10.74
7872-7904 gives 10.69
